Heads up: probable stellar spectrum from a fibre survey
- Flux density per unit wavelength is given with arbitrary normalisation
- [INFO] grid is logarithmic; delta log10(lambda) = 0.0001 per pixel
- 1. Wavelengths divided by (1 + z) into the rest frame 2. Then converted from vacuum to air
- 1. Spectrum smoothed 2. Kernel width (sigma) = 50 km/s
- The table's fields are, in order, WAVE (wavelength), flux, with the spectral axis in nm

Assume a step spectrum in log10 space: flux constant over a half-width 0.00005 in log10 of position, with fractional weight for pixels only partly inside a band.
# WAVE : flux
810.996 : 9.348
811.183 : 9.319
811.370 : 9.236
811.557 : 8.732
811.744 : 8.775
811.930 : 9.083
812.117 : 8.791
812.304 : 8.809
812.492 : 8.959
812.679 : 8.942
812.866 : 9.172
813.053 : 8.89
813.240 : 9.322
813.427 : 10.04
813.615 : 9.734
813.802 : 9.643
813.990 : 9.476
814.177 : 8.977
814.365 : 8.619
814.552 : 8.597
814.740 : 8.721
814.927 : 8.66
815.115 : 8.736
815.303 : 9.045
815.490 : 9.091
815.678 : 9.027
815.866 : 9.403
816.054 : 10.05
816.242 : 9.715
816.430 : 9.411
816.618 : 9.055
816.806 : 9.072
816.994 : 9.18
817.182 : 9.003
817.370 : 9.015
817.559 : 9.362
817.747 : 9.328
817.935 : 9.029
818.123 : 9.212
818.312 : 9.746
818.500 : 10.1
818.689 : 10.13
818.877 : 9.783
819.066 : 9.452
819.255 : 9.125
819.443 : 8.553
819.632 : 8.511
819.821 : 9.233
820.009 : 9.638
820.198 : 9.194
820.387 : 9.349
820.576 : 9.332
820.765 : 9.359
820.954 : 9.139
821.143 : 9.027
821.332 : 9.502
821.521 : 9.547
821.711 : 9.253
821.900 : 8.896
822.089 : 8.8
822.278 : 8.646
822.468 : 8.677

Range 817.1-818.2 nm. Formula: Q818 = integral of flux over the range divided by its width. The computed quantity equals 9.16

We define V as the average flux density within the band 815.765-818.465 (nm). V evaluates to 9.34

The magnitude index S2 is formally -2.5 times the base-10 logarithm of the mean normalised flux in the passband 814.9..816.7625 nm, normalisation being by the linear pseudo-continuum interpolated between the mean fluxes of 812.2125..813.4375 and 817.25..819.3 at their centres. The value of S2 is 0.01 mag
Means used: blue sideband 9.1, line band 9.23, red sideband 9.48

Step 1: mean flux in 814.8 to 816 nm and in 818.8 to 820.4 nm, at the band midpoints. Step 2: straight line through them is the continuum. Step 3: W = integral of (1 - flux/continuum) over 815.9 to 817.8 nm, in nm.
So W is -0.05 nm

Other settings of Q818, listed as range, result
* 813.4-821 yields 9.26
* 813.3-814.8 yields 9.24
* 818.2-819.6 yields 9.5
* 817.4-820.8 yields 9.35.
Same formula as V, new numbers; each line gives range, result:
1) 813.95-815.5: 8.85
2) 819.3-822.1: 9.17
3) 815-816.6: 9.29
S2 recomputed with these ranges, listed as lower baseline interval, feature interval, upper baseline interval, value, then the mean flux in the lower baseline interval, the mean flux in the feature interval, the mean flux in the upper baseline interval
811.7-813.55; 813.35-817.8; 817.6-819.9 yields 0.002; 9.1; 9.2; 9.35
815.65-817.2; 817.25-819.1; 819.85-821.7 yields -0.019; 9.35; 9.51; 9.33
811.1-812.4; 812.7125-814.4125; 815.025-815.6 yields -0.043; 8.96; 9.32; 8.96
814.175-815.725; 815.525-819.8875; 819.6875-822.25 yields -0.038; 8.82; 9.32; 9.23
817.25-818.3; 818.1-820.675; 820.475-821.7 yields -0.014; 9.23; 9.39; 9.31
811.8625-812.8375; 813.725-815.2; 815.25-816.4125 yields 0.035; 8.92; 8.92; 9.4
